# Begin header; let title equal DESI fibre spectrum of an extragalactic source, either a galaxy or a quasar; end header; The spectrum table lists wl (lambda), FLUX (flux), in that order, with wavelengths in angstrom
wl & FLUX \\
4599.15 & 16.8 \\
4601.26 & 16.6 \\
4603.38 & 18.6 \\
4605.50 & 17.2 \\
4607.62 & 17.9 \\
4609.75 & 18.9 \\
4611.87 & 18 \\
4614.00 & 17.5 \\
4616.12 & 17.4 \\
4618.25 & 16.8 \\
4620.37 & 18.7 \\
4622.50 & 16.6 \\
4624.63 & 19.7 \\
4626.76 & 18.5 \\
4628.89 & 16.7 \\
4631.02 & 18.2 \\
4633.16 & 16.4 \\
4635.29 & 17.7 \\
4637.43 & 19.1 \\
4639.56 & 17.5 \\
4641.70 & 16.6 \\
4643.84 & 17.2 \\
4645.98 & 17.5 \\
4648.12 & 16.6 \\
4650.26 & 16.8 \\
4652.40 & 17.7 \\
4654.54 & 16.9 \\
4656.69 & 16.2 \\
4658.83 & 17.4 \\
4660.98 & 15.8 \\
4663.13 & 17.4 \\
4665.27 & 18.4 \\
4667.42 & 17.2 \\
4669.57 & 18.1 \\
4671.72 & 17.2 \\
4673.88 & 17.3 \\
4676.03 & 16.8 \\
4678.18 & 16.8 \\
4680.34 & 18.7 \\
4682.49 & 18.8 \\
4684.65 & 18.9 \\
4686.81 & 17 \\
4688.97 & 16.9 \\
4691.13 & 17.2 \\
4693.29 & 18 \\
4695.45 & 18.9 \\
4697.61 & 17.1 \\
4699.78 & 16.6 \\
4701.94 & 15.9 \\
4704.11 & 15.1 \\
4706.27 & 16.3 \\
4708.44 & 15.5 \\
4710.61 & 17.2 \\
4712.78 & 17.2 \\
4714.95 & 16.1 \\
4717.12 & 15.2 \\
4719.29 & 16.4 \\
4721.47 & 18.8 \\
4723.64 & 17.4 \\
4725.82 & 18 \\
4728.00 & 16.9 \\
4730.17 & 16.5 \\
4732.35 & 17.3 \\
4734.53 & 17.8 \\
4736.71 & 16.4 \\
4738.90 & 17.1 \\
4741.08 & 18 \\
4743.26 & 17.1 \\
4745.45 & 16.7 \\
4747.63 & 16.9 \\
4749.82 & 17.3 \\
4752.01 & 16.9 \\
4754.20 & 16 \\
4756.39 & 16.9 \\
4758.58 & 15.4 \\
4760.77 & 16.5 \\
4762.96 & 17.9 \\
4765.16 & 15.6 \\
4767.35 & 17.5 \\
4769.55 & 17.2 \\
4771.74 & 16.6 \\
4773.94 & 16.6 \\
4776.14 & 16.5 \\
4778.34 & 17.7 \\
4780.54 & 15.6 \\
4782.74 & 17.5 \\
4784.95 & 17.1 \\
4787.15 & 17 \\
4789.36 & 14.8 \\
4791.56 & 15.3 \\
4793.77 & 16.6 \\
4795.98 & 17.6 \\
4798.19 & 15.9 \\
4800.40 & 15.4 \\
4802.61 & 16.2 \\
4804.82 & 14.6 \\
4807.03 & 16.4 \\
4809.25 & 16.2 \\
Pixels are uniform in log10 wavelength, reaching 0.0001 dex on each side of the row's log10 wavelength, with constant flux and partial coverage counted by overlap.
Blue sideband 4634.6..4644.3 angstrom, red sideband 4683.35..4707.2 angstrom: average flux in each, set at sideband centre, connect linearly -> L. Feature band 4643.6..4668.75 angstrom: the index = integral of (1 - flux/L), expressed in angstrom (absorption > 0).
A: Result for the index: 0.5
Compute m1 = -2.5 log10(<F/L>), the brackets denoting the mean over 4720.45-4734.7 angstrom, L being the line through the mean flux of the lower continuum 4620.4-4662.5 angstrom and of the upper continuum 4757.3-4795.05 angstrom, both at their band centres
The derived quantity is -0.042 mag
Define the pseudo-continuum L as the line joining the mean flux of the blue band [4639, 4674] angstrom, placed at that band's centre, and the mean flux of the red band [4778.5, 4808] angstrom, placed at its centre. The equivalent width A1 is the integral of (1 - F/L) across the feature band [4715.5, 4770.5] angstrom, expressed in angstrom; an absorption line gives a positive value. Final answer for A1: -1.29 angstrom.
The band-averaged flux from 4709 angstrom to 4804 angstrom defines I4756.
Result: 16.7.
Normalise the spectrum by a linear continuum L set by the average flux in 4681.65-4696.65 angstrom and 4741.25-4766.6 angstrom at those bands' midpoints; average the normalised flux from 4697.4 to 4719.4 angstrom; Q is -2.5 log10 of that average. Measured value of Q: 0.09 mag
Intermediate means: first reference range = 17.9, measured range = 16.2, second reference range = 16.7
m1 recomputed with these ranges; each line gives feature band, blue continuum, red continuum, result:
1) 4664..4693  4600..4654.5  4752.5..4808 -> -0.027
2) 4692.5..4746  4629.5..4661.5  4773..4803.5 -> -0.010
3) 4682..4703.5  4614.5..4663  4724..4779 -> -0.017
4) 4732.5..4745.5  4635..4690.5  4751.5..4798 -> -0.024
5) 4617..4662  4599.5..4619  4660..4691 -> 0.014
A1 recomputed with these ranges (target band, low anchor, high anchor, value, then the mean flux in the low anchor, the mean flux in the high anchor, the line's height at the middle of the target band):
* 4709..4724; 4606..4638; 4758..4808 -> 0.16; 17.8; 16.4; 17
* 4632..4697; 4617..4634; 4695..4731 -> -0.60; 17.7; 16.7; 17.3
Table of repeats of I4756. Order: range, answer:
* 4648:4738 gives 17.1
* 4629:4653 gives 17.4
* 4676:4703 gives 17.5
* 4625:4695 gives 17.5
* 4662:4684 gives 17.7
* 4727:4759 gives 16.9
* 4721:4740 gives 17.3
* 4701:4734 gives 16.7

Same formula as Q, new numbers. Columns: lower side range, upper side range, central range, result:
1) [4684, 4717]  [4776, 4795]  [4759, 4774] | -0.017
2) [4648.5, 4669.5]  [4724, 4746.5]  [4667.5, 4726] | 0.000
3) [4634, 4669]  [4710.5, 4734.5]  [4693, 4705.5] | 0.016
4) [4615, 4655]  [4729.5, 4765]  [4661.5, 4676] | -0.009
